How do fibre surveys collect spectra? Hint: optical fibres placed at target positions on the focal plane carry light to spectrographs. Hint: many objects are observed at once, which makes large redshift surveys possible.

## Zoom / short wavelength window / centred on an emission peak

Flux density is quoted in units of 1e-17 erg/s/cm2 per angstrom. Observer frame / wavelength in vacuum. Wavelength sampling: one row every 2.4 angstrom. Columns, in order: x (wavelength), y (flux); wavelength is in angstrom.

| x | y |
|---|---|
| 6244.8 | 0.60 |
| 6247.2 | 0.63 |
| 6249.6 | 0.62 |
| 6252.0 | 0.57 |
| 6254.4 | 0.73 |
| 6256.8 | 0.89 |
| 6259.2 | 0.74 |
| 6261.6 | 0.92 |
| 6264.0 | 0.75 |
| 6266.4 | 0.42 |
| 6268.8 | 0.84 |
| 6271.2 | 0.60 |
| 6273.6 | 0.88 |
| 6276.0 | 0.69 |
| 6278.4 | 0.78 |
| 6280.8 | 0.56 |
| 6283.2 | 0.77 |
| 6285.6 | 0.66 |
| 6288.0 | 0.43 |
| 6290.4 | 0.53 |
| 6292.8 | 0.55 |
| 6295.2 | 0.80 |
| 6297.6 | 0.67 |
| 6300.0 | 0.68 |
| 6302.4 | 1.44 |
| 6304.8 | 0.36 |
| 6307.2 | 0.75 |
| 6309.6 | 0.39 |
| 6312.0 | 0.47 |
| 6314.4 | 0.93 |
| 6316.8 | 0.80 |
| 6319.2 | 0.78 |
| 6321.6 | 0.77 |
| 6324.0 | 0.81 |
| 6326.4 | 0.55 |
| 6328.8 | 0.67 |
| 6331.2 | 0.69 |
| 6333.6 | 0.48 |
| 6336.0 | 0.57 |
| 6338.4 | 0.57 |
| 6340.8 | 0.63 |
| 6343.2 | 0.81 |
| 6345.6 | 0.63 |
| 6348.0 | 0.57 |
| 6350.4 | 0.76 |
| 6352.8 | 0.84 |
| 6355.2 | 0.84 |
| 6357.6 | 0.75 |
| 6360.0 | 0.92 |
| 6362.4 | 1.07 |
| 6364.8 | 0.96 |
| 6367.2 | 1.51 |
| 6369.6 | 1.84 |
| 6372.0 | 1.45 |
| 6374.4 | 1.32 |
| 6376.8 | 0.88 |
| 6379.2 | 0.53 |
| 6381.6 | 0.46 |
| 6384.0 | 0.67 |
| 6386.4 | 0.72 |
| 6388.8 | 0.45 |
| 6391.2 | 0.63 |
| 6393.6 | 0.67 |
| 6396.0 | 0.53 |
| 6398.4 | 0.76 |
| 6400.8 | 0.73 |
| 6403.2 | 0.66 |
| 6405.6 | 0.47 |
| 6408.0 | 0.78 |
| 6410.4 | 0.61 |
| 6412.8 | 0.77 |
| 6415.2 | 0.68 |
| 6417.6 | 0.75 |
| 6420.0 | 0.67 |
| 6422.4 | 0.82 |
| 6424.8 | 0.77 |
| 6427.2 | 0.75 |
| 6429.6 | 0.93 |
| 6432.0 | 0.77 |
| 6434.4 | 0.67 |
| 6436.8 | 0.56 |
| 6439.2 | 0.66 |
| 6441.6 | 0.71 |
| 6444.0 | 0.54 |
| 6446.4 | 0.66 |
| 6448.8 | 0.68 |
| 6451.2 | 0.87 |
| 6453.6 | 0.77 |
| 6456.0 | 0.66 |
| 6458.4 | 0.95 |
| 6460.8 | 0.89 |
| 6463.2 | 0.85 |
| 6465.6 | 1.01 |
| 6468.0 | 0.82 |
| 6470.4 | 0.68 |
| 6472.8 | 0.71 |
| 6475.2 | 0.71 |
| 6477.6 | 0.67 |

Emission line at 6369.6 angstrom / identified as [O II]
